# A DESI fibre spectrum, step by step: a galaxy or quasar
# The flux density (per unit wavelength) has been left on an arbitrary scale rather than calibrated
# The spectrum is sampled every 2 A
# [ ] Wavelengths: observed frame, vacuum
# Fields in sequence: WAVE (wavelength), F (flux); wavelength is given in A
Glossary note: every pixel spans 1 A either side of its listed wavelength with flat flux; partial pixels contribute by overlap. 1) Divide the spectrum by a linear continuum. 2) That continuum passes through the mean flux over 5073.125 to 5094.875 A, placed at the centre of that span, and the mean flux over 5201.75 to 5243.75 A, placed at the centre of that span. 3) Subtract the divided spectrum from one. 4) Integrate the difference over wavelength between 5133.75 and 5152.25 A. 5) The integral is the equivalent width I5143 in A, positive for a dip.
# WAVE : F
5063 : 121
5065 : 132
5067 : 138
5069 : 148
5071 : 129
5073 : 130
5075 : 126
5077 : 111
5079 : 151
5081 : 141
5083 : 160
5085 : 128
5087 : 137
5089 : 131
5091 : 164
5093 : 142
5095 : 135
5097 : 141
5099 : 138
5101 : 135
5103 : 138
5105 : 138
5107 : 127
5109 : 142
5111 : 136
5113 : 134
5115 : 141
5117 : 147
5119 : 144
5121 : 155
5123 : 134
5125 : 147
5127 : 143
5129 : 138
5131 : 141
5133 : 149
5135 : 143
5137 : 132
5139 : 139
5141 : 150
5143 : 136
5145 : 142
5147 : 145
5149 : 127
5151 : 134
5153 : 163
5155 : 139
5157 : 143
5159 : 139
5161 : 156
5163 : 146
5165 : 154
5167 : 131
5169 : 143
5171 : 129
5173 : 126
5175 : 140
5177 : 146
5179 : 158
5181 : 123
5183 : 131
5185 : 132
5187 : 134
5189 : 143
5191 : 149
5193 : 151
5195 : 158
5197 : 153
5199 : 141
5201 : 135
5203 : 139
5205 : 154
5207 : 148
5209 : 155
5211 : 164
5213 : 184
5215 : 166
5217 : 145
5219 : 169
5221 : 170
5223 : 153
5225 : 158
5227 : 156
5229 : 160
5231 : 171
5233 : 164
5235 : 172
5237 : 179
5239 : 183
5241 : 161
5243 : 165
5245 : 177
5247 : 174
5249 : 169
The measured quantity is 1.2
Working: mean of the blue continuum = 139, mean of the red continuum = 162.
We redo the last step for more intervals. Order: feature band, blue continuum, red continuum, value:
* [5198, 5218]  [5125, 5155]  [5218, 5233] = 0.7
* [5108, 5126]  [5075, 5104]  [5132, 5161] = -0.2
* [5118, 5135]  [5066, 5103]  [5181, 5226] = -0.2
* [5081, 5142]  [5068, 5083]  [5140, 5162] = -0.8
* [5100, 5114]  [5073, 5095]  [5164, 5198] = 0.3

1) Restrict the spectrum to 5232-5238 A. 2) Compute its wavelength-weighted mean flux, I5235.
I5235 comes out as 172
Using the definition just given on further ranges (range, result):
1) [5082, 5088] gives 142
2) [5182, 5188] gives 132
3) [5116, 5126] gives 145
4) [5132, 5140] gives 141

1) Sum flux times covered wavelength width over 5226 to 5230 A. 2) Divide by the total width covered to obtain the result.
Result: 158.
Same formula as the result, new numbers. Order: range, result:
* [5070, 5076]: 128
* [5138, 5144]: 142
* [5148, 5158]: 141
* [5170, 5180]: 140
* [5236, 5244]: 172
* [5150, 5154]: 148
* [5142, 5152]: 137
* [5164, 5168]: 142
